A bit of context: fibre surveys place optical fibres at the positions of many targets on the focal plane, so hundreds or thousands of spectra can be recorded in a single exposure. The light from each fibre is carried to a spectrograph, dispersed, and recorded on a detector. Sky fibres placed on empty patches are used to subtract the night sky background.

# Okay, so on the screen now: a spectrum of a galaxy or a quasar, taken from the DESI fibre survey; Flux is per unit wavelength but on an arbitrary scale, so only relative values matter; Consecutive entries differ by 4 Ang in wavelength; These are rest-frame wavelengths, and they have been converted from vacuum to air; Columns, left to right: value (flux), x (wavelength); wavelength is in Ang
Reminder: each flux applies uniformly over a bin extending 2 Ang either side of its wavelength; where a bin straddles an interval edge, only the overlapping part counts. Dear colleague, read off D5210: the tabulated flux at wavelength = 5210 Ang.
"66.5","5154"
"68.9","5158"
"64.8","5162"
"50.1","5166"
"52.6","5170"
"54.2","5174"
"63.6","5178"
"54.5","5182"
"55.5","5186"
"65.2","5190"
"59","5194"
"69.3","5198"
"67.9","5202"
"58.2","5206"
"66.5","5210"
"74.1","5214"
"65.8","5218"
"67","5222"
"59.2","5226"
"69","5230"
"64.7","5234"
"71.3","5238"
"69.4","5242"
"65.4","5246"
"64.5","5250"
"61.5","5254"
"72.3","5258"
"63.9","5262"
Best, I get 66.5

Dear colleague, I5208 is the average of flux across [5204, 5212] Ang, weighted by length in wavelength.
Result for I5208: 62.4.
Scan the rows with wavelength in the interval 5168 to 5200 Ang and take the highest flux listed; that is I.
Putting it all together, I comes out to 69.3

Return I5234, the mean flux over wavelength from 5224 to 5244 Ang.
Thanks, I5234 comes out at 66.7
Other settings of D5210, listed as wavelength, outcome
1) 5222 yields 67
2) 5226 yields 59.2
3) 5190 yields 65.2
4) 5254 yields 61.5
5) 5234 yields 64.7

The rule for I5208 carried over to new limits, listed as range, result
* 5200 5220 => 66.5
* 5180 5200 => 60.7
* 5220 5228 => 63.1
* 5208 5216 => 70.3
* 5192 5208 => 63.6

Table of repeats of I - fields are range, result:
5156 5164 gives 68.9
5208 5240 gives 74.1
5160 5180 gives 64.8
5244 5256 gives 65.4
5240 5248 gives 69.4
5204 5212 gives 66.5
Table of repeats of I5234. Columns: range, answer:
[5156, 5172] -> 59.1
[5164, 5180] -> 55.1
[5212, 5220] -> 69.9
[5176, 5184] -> 59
